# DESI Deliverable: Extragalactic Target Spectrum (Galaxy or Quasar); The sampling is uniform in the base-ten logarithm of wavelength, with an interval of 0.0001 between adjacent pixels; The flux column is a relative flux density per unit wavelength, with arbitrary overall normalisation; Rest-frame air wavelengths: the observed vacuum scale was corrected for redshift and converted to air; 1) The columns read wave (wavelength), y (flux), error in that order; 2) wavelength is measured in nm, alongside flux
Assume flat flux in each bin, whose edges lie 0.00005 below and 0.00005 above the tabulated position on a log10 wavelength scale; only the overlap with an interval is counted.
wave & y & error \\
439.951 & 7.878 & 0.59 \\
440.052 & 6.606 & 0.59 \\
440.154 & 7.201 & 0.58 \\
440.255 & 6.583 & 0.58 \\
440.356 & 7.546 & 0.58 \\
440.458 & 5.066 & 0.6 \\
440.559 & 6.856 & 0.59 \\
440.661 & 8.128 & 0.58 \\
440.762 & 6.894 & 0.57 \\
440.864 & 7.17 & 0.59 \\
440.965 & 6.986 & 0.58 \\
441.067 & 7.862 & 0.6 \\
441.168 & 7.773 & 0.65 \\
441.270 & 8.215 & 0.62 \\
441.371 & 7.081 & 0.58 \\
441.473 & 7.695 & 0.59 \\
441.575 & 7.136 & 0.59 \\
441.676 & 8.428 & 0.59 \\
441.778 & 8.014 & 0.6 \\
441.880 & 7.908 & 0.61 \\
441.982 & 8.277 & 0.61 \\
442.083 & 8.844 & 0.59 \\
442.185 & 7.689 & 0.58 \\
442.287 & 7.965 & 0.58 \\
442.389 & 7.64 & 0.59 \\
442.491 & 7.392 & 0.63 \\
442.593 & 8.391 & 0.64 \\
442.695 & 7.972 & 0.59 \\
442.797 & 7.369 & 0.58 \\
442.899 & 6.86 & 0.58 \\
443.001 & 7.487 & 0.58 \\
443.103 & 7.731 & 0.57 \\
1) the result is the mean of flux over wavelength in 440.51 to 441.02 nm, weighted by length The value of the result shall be 7.21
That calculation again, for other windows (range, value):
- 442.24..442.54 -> 7.66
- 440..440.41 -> 6.97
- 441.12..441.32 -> 7.98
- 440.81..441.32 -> 7.59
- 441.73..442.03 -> 8.05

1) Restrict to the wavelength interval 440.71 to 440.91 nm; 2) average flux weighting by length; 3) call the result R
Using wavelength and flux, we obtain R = 7.04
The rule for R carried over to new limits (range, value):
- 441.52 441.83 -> 7.85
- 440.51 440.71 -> 7.47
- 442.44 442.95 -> 7.59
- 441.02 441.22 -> 7.82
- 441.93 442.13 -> 8.58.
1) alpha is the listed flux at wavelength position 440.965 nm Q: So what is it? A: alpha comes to 6.986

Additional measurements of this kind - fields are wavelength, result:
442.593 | 8.391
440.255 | 6.583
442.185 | 7.689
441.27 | 8.215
